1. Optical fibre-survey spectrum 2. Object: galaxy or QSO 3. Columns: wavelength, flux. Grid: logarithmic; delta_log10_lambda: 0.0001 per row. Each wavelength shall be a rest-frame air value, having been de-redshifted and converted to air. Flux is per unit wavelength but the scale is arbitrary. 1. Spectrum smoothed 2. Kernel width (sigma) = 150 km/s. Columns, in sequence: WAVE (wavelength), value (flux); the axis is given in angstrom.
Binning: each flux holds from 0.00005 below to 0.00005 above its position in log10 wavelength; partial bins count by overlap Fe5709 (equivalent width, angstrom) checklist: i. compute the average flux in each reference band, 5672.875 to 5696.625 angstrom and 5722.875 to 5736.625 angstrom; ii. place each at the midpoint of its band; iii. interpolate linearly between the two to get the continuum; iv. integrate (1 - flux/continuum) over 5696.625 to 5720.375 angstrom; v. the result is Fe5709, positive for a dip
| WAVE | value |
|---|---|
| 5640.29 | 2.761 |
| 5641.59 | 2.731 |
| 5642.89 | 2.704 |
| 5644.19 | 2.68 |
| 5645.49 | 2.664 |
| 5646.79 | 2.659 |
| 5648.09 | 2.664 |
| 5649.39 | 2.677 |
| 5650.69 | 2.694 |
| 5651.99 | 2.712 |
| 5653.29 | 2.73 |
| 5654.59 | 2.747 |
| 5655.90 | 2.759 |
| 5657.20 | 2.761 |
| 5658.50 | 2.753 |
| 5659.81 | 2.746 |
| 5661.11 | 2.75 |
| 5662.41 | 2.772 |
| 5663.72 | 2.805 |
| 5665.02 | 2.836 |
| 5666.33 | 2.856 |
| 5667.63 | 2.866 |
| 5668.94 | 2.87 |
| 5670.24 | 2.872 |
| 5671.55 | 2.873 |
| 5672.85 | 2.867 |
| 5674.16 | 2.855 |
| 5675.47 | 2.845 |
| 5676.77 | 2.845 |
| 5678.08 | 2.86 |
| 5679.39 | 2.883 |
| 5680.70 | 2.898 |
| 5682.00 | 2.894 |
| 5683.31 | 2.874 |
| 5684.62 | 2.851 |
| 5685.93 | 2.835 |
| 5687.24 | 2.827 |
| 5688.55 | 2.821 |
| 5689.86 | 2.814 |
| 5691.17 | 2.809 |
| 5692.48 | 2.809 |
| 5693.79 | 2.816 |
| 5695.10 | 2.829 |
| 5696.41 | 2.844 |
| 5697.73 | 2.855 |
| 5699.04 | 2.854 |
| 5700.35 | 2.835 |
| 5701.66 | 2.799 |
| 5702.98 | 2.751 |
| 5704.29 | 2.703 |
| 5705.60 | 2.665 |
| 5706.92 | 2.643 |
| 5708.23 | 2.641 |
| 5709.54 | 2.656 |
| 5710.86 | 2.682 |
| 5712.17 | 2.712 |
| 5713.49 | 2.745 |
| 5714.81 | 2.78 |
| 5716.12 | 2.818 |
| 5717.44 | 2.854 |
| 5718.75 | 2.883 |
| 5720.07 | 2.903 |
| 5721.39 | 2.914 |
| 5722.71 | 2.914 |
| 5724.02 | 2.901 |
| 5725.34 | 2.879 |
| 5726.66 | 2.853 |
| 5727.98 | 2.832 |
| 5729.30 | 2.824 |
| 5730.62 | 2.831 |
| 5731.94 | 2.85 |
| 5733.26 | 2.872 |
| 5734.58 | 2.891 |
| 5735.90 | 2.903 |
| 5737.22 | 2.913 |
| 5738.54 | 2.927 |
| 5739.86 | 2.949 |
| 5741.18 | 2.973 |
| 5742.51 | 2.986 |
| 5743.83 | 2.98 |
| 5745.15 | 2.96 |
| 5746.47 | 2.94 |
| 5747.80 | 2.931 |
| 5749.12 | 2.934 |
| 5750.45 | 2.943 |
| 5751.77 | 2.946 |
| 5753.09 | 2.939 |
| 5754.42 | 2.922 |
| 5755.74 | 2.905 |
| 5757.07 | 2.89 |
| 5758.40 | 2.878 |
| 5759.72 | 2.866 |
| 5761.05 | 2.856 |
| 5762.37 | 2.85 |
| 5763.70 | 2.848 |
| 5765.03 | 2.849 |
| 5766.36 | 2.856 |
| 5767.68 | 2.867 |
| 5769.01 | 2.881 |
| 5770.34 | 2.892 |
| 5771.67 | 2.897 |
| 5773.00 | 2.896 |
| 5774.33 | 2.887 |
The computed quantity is 0.8 angstrom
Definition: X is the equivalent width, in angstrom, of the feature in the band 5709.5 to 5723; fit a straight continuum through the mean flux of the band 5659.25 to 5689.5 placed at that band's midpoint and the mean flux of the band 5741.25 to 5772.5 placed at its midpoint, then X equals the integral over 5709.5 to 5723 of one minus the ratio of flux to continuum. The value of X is 0.3 angstrom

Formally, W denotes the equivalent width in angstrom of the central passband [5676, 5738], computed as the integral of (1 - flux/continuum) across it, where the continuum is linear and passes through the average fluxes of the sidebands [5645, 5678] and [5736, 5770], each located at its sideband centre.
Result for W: 0.5 angstrom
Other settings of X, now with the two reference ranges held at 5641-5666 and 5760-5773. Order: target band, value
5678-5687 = -0.3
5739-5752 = -0.5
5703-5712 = 0.4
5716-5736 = -0.4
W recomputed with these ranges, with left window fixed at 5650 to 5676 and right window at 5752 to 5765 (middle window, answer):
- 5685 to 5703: 0.01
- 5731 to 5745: -0.29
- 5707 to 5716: 0.43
